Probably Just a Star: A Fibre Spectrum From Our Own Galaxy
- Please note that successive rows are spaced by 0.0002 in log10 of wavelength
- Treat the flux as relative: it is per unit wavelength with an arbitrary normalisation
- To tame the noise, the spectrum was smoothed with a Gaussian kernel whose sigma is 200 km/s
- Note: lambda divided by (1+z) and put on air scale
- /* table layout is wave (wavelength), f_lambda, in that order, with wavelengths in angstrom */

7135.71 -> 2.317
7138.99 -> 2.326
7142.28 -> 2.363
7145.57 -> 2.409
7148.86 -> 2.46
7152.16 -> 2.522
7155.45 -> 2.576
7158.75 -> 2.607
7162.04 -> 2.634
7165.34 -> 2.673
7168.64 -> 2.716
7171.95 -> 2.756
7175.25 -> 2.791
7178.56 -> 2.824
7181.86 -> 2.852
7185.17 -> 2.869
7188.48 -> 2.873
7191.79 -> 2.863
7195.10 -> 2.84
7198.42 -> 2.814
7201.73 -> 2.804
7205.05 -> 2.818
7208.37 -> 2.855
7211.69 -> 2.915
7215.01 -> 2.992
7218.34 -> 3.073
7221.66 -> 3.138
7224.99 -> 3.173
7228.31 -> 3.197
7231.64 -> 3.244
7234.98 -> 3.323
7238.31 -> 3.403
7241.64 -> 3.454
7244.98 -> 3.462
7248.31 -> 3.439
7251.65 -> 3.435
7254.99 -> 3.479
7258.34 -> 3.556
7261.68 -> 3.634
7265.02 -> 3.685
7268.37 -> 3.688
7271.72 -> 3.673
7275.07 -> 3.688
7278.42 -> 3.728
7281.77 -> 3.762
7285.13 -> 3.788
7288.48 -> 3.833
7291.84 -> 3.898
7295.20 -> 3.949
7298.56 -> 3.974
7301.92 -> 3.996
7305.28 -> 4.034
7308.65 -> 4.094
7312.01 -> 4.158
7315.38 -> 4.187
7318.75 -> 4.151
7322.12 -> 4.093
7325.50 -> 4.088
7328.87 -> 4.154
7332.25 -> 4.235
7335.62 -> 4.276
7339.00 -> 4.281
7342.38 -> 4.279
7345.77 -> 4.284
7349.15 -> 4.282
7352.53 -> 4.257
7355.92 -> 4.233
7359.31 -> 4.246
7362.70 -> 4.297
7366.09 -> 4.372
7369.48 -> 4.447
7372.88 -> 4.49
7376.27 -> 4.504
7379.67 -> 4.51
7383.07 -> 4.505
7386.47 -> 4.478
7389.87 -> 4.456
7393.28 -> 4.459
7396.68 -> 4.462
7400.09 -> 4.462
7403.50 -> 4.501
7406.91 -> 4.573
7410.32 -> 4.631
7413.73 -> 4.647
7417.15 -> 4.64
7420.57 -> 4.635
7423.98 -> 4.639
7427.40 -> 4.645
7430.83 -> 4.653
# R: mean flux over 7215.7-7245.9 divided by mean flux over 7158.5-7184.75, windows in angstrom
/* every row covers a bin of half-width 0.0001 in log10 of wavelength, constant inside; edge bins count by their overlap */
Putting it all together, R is 1.19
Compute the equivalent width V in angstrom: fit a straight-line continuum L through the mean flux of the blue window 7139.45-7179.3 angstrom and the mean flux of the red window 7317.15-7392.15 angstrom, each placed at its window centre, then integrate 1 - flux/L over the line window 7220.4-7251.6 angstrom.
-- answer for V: -0.48 angstrom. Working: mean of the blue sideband 2.6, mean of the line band 3.32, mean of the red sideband 4.32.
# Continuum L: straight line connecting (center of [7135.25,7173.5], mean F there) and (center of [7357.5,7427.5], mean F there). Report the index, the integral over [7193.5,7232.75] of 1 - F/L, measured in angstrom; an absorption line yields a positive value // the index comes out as 0.5 angstrom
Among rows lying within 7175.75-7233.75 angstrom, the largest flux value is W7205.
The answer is 3.244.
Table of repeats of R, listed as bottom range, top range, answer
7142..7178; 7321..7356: 1.62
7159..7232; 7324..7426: 1.53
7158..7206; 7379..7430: 1.63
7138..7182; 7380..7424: 1.74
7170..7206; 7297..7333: 1.45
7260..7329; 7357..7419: 1.15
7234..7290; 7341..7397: 1.22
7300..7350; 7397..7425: 1.10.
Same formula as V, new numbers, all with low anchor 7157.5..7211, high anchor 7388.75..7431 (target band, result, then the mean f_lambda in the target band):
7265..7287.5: -1.3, 3.72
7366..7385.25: -0.8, 4.48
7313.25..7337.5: -1.7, 4.17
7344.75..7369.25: -0.8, 4.29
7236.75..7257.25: -1.0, 3.45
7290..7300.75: -0.8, 3.94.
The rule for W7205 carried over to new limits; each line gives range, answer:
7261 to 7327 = 4.187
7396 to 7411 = 4.631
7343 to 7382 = 4.51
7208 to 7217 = 2.992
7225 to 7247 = 3.462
